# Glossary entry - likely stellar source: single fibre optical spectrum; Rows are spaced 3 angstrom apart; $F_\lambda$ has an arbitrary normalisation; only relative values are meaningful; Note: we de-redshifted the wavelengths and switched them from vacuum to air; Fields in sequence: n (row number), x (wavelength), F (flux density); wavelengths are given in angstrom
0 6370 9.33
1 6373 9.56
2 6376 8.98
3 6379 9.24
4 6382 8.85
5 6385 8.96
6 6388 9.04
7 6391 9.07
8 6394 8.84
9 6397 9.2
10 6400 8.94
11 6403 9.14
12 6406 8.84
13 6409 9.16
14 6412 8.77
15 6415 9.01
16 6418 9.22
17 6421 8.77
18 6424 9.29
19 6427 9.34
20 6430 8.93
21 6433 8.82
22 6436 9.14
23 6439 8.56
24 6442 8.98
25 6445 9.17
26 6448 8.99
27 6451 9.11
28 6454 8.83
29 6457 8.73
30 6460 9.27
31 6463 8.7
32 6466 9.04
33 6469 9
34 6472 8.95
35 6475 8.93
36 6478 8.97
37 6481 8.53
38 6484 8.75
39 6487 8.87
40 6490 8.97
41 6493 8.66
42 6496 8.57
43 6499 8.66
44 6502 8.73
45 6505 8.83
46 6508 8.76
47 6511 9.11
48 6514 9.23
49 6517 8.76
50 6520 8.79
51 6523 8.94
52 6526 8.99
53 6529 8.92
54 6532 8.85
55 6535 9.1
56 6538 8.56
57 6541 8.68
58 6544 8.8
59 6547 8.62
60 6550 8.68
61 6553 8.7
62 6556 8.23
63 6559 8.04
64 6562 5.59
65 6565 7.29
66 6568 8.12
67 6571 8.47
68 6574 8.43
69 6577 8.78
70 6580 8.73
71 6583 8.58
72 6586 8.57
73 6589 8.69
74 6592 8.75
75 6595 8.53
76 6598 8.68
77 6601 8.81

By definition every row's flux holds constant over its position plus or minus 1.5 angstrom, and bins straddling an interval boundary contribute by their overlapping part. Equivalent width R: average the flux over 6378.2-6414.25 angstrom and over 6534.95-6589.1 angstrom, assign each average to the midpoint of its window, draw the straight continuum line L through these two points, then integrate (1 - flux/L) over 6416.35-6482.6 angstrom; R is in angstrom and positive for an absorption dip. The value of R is -1.4 angstrom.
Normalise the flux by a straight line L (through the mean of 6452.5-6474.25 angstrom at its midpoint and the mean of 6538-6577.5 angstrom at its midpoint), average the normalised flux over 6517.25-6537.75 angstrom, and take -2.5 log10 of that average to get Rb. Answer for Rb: -0.059 mag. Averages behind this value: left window 8.93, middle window 8.9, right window 8.19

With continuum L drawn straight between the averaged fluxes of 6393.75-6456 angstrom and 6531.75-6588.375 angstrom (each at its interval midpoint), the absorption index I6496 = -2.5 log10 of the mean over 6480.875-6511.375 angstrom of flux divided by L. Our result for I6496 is -0.01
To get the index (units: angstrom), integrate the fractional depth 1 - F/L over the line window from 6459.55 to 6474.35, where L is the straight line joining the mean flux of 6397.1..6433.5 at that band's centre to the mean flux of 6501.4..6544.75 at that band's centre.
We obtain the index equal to 0.0 angstrom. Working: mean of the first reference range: 9.03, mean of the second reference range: 8.87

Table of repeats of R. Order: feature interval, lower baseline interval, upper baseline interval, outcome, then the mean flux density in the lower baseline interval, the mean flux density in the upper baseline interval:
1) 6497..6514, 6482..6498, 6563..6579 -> -0.41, 8.75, 8.15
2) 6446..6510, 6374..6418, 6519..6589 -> -0.94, 9.02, 8.46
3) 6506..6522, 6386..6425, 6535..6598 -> -0.65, 9.02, 8.37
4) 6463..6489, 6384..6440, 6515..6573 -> -0.42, 9.01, 8.43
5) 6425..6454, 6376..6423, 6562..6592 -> -0.52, 9.01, 8.28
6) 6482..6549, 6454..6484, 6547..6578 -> -2.79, 8.89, 8.05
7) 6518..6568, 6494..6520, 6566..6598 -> 1.60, 8.83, 8.55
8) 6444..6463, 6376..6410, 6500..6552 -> -0.10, 9.02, 8.84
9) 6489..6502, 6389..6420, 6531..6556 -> 0.17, 9.02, 8.72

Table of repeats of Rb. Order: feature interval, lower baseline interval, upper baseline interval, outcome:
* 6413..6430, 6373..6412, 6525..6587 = -0.02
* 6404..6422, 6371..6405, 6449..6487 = 0.01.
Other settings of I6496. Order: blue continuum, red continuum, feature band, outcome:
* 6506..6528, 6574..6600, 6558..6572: 0.17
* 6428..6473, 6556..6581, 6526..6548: -0.08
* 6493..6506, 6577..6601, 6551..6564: 0.13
